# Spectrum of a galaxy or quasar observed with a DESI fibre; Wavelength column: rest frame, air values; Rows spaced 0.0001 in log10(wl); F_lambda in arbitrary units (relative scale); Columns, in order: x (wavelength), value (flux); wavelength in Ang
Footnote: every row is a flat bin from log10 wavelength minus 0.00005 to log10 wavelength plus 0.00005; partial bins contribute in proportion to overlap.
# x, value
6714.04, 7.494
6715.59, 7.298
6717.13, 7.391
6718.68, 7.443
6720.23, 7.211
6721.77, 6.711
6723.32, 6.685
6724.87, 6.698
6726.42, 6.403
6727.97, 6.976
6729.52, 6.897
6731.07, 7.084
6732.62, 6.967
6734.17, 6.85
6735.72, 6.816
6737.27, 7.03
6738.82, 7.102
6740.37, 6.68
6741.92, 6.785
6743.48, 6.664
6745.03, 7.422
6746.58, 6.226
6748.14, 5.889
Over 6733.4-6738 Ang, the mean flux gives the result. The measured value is 6.9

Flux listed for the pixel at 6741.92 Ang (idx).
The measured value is 6.785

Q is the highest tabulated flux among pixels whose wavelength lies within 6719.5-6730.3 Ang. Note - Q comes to 7.211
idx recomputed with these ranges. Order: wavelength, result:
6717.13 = 7.391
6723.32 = 6.685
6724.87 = 6.698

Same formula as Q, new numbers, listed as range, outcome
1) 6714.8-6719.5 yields 7.443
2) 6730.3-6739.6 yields 7.102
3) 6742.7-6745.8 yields 7.422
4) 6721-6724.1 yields 6.711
